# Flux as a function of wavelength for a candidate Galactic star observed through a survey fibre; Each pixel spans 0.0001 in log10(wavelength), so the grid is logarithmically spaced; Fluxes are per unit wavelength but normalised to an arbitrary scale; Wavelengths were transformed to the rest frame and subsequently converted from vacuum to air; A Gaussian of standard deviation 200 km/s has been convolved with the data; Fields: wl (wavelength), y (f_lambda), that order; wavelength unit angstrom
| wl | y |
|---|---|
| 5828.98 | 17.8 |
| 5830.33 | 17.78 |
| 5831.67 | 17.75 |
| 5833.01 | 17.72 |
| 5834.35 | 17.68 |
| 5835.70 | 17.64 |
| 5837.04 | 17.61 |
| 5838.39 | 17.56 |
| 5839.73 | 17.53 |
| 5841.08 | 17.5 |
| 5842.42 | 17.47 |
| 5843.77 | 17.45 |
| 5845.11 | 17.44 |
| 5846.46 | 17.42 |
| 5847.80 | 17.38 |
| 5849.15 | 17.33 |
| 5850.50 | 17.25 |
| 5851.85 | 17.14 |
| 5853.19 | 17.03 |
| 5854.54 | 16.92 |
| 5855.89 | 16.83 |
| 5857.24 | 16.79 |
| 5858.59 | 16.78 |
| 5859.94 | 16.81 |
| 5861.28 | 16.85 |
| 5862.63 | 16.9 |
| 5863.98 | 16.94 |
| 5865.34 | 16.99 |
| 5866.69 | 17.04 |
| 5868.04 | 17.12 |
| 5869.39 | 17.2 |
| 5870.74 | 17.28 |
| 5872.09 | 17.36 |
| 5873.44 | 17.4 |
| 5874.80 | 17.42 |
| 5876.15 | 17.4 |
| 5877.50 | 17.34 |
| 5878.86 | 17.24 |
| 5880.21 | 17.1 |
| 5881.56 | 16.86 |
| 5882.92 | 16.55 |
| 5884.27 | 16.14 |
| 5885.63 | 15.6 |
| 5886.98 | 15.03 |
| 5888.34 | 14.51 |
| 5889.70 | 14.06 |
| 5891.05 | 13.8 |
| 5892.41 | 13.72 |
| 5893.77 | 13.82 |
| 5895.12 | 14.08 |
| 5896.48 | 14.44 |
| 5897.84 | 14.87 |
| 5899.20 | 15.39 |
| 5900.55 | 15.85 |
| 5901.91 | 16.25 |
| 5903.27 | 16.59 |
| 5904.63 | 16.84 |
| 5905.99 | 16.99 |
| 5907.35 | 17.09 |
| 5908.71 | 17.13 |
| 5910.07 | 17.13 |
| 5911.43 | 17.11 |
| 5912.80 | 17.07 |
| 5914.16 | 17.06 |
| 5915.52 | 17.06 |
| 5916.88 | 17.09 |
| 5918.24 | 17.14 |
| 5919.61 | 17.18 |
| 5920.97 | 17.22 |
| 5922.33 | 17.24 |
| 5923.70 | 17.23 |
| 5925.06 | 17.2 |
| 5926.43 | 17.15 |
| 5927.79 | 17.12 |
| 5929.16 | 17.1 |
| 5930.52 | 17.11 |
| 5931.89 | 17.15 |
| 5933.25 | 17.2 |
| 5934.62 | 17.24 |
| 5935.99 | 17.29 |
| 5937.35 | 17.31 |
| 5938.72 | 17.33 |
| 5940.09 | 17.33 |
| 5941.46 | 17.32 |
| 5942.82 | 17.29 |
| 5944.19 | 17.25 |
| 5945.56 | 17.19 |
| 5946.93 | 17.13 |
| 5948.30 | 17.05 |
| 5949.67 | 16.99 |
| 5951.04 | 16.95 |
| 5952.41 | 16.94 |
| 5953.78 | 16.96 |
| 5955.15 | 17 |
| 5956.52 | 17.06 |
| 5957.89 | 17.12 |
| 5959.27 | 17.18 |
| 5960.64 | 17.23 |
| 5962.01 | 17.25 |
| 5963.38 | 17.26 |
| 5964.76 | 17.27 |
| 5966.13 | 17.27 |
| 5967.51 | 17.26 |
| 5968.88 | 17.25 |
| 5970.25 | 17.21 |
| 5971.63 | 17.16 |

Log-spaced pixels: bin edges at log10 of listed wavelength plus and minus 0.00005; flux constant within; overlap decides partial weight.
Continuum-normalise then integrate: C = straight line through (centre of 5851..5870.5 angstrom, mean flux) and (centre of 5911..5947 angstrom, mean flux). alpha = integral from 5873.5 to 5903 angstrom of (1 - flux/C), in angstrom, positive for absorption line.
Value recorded 2.4 angstrom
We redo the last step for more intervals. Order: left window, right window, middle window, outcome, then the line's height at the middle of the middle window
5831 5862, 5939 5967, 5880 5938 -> 2.92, 17.2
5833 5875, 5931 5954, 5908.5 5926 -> 0.05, 17.2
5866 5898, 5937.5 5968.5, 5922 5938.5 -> -0.40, 16.8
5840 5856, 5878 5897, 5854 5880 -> -1.28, 16.3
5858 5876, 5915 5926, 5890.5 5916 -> 1.83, 17.1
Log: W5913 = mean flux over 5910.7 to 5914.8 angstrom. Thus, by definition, 17.1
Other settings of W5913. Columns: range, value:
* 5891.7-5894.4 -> 13.7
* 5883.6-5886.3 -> 15.8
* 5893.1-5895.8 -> 14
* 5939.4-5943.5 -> 17.3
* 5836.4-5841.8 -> 17.5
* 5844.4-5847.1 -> 17.4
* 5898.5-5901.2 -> 15.7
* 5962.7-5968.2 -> 17.2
